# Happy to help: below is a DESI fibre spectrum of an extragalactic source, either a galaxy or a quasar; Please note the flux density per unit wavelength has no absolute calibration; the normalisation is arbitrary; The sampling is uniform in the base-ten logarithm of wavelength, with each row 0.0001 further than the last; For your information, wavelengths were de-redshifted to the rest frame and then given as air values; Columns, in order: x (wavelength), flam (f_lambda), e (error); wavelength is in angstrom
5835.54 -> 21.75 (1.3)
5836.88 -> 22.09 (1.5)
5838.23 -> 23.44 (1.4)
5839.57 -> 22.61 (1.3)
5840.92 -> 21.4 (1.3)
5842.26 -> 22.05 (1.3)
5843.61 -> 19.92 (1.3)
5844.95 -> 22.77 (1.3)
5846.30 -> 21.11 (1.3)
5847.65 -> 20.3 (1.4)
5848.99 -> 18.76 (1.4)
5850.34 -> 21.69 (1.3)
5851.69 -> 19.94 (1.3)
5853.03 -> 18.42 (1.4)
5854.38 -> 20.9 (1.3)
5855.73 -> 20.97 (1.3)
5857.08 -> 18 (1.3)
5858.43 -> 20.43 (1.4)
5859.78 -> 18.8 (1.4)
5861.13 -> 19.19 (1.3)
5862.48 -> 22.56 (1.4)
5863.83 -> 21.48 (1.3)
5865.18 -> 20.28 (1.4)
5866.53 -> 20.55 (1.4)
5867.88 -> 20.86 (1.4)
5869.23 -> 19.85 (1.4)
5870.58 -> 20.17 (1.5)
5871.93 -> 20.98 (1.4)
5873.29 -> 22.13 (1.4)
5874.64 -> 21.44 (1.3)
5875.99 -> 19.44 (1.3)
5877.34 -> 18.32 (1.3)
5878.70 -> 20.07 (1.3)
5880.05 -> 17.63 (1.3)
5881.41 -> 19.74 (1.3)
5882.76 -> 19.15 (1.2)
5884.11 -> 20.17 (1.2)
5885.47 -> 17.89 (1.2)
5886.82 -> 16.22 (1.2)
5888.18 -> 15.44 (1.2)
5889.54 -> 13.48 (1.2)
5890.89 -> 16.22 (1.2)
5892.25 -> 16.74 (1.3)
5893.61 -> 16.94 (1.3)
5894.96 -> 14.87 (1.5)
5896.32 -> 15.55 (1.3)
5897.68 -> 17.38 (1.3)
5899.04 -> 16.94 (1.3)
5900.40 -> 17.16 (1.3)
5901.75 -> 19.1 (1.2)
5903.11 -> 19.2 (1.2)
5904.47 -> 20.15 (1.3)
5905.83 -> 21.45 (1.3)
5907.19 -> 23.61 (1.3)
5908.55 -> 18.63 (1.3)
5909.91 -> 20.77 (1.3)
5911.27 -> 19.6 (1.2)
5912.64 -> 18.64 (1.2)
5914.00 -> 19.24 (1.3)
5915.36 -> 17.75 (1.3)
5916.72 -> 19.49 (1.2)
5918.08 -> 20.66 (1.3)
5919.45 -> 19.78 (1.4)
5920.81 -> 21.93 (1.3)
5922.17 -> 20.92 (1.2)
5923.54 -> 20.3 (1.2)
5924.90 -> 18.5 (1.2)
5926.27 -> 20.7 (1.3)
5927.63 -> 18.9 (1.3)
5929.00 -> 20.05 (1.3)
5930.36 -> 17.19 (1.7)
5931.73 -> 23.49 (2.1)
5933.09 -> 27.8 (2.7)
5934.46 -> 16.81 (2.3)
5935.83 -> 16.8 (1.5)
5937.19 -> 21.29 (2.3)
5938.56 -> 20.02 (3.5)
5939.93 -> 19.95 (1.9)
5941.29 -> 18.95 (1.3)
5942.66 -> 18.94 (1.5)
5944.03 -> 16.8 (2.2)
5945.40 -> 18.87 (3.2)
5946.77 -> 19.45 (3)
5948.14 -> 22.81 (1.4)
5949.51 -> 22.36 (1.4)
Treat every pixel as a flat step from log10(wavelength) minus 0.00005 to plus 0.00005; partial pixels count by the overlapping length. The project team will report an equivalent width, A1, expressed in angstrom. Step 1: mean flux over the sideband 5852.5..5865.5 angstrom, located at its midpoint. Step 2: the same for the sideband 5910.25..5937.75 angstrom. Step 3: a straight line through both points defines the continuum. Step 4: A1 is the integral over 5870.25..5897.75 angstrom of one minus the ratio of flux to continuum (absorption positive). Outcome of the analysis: 2.7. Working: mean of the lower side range 20.1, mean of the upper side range 20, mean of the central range 18.1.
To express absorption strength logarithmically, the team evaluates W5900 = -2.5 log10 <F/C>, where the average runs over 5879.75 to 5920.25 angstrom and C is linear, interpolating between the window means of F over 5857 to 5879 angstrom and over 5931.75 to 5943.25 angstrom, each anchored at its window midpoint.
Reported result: 0.11 mag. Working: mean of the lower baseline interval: 20.3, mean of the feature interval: 18.3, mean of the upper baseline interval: 20.3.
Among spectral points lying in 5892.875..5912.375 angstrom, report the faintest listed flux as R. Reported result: 14.87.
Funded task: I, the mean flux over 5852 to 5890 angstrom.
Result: 19.5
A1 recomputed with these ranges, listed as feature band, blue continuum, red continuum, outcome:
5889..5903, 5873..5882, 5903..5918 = 2.3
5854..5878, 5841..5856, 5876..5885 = -0.6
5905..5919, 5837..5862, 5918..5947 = 0.1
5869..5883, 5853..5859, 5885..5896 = -1.9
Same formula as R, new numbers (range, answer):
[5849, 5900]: 13.48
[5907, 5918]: 17.75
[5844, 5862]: 18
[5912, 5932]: 17.19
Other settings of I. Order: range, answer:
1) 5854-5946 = 19.3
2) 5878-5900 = 17.1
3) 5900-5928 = 19.9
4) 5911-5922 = 19.7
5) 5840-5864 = 20.5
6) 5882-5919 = 18.3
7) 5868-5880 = 20.2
